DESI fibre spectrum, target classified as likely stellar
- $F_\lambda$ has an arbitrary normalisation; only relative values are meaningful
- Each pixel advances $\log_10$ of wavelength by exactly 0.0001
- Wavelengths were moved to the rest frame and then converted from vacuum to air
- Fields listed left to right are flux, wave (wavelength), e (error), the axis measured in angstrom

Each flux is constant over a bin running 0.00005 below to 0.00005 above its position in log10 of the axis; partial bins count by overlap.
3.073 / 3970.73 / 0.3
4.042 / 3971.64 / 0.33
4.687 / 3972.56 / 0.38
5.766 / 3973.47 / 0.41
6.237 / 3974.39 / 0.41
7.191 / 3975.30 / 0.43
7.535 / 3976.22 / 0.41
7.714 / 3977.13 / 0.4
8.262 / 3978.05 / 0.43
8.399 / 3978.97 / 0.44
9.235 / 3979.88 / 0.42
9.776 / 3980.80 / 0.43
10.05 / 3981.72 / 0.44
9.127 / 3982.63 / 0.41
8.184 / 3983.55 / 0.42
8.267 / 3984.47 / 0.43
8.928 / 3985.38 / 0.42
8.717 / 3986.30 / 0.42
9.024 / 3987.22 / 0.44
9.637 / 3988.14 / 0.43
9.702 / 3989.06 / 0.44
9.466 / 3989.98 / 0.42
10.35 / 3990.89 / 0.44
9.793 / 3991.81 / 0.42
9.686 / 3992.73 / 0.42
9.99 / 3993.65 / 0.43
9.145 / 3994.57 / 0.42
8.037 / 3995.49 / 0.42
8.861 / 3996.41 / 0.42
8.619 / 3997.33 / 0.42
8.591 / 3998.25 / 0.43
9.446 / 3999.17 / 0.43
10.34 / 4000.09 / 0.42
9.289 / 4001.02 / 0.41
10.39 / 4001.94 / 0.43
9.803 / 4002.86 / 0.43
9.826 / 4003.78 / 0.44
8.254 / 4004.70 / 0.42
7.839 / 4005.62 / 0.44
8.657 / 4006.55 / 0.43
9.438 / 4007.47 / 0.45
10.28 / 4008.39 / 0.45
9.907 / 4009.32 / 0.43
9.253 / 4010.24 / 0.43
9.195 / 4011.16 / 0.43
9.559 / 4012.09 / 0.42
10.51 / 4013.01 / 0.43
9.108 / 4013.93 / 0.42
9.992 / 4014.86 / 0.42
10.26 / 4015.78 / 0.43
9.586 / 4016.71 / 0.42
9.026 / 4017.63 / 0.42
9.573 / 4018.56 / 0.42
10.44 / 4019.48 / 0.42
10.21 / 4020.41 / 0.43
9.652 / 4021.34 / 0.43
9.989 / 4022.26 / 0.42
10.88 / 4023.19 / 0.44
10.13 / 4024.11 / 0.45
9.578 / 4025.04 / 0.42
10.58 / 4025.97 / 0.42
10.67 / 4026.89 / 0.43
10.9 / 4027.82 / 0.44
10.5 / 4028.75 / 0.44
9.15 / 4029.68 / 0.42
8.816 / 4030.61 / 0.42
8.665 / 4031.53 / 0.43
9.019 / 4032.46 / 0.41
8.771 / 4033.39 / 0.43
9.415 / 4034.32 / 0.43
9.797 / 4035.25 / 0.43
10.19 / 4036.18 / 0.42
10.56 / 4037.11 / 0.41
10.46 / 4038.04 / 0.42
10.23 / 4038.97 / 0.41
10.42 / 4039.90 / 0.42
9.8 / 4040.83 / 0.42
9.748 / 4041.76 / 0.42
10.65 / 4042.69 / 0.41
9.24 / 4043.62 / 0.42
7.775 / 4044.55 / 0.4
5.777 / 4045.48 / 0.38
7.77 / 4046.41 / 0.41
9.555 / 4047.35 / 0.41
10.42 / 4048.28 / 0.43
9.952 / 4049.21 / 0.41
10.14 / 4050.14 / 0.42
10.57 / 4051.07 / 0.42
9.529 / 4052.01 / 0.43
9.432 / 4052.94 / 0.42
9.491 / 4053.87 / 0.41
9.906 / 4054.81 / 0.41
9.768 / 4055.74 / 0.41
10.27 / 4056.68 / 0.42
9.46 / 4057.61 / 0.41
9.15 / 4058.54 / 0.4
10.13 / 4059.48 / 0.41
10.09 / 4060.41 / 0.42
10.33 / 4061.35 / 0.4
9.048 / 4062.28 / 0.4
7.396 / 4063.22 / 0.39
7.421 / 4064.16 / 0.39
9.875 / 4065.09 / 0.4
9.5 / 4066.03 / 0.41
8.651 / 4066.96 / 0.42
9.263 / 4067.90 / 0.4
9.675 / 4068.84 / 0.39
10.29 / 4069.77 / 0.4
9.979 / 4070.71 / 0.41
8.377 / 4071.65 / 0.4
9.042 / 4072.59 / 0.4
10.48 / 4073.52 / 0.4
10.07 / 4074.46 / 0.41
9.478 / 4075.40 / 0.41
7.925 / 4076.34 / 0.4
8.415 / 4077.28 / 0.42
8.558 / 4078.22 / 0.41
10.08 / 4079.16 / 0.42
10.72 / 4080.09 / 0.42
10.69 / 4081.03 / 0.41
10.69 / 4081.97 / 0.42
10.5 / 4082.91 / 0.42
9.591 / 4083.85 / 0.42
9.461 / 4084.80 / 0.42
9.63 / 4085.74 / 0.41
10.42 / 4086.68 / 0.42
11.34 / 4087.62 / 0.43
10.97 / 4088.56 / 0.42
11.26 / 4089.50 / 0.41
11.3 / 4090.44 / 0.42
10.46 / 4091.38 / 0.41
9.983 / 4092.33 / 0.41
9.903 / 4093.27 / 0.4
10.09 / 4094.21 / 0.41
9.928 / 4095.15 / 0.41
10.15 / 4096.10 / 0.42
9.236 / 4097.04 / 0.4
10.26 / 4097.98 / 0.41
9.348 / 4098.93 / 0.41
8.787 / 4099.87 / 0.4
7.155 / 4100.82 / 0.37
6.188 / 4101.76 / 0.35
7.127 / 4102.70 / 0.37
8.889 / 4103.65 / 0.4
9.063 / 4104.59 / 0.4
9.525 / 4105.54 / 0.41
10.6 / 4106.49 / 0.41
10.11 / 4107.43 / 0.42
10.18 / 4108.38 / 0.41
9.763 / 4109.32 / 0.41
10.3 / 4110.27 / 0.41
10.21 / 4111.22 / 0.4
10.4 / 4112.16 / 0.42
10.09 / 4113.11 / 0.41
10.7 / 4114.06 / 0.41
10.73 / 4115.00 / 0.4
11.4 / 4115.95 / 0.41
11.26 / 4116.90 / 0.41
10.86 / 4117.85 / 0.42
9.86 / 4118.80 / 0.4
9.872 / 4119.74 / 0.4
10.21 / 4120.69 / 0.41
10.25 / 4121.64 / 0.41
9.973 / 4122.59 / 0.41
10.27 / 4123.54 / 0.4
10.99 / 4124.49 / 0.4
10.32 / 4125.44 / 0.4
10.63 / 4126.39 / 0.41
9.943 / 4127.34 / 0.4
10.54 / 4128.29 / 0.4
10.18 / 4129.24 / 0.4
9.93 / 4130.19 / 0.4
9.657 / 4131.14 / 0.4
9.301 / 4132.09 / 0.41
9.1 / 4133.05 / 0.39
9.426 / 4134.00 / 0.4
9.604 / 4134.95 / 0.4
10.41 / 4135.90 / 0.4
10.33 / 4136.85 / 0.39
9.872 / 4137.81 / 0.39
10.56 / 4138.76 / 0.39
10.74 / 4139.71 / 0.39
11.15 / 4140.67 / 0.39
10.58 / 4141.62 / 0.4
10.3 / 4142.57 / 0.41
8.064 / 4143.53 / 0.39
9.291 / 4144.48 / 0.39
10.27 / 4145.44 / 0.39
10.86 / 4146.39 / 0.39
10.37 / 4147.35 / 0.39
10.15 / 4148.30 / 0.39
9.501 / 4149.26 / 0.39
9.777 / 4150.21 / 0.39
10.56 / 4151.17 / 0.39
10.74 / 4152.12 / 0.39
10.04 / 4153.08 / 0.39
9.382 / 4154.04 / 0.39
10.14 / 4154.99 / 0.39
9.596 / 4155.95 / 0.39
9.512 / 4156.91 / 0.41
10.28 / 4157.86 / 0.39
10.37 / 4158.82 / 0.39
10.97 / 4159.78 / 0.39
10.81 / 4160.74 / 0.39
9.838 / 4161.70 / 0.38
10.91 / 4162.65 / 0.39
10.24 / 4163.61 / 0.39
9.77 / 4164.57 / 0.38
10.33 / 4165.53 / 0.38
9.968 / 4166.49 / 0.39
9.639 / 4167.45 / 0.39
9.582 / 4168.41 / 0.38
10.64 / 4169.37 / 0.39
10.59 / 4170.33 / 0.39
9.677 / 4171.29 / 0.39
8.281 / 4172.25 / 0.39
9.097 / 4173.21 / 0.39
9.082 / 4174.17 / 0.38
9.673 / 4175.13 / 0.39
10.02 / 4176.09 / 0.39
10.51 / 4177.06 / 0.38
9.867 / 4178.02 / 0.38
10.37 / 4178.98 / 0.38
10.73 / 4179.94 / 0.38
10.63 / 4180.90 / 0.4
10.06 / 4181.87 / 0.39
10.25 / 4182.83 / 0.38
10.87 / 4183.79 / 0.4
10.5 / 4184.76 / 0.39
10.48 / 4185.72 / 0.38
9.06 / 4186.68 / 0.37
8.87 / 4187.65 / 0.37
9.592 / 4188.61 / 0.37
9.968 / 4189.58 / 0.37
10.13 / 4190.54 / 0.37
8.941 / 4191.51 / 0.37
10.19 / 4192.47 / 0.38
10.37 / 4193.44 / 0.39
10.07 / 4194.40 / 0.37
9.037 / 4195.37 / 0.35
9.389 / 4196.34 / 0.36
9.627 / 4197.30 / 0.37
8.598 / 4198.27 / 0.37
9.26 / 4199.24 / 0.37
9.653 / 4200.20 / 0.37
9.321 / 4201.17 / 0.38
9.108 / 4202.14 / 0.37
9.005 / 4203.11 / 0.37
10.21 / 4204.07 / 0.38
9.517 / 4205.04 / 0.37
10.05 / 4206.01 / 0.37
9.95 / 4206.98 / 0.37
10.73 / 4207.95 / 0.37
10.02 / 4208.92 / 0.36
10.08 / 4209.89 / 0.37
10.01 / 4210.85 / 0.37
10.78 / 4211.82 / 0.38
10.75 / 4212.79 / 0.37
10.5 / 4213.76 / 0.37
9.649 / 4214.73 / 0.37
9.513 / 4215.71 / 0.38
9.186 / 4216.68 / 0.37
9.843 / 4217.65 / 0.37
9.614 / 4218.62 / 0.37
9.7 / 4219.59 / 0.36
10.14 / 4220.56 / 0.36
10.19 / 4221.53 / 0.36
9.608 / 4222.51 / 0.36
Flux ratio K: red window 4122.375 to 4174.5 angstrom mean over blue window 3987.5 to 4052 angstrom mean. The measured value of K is 1.0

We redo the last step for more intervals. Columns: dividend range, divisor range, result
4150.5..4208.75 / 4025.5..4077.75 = 1.04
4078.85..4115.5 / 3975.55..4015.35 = 1.07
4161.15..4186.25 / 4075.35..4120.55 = 1.02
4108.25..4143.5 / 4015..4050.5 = 1.06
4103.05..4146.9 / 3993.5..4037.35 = 1.06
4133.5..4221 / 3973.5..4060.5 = 1.06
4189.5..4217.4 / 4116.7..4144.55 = 0.97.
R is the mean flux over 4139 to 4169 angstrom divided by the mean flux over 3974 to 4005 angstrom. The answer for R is 1.1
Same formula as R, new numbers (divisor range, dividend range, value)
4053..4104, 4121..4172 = 1.06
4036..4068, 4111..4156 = 1.07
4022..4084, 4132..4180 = 1.04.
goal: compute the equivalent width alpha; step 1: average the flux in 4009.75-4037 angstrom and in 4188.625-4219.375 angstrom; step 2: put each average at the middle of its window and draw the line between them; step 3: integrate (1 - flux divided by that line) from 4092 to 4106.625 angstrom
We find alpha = 1.0 angstrom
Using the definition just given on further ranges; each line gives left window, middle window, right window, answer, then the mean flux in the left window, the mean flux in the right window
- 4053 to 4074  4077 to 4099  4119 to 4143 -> -1.0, 9.44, 10.2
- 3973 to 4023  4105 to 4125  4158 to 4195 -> -1.3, 9.16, 10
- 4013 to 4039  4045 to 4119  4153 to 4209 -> 1.5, 9.87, 9.88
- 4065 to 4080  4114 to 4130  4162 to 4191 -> -1.3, 9.38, 9.98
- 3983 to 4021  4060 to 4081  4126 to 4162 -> 0.8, 9.39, 10.1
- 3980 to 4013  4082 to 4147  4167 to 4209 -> -2.6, 9.31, 9.8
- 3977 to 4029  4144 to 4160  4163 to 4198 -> -0.4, 9.49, 9.89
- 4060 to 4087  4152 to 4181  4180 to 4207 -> -1.0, 9.5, 9.75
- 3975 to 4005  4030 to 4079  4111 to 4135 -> 1.2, 9.09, 10.2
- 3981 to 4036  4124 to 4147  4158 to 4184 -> -0.3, 9.51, 10.1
